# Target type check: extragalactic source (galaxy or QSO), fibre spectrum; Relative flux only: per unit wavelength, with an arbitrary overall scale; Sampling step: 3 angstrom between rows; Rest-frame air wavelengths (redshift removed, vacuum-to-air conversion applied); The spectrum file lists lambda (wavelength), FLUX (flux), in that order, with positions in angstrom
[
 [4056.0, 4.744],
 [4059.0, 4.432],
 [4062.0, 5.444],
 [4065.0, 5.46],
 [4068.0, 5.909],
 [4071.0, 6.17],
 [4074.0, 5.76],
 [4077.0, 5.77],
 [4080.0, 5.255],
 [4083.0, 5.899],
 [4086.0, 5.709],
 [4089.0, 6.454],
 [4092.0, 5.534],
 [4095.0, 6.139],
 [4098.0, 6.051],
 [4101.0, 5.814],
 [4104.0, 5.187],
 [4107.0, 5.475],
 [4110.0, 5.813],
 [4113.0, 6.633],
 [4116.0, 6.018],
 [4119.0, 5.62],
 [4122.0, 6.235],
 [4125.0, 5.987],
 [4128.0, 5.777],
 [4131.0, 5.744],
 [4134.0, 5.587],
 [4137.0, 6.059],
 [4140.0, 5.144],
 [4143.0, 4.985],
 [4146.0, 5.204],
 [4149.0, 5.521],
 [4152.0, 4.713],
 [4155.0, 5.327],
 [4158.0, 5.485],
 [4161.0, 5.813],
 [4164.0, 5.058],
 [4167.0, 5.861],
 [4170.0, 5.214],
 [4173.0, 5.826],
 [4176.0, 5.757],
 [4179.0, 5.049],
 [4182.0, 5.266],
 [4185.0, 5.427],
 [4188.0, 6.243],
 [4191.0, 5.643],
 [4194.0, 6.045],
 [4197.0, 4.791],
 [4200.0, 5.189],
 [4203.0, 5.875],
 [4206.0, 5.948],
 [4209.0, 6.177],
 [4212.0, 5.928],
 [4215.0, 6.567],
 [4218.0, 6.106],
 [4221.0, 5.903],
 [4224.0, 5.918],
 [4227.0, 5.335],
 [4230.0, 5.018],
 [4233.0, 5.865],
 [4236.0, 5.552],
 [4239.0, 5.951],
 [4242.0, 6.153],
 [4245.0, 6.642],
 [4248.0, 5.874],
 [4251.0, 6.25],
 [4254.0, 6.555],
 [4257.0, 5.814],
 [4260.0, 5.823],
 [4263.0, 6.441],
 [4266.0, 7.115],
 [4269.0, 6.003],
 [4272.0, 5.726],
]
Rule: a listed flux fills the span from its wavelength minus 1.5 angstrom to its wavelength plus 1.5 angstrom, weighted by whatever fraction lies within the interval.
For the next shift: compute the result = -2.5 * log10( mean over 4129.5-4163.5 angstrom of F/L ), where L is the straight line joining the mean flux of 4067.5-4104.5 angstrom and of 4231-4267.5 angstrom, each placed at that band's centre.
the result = 0.10 mag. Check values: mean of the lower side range 5.83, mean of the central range 5.41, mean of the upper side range 6.15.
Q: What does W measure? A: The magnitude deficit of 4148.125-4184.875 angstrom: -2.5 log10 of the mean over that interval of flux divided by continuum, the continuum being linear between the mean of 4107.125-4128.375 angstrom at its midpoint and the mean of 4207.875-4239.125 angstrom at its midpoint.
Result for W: 0.099 mag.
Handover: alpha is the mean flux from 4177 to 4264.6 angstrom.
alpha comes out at 5.84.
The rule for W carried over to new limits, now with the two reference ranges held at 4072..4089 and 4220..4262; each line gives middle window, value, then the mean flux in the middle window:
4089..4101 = -0.035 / 5.96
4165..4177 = 0.040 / 5.64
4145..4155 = 0.130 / 5.17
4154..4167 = 0.069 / 5.48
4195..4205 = 0.100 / 5.36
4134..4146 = 0.081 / 5.4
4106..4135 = -0.019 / 5.9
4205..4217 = -0.050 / 6.16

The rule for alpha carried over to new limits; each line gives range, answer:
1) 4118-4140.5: 5.8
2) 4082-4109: 5.81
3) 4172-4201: 5.52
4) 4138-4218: 5.55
